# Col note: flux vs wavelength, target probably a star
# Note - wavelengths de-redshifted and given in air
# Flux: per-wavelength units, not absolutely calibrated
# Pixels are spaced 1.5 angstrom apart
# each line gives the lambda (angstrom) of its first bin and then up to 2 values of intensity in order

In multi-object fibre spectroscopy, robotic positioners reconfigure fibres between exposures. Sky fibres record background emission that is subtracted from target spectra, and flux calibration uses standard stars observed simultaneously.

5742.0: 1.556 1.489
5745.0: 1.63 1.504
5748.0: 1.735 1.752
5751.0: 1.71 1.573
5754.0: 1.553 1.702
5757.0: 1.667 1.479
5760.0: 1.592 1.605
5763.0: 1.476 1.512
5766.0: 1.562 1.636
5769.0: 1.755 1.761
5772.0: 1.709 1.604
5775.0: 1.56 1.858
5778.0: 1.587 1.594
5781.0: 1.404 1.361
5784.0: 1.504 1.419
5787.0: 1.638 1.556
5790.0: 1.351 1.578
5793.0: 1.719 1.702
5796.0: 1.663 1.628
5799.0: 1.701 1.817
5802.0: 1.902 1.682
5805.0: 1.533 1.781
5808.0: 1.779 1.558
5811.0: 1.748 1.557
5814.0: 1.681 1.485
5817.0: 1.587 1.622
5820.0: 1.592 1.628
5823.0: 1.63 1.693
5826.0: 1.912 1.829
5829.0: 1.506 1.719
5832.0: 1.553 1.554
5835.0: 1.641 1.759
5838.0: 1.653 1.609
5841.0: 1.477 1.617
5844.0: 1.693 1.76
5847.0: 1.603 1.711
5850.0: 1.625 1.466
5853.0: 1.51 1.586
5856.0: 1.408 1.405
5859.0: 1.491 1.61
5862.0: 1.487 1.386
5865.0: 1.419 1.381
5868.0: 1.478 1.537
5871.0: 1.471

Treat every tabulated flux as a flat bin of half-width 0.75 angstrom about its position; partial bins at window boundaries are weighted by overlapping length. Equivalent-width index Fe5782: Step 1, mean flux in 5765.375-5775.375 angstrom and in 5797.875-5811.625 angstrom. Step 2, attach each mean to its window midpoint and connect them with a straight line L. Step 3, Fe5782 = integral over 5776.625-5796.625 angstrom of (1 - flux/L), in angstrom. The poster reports 1.6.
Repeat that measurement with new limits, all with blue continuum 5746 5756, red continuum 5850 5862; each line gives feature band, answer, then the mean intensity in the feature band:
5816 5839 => -1.68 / 1.66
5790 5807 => -1.08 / 1.68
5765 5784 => 0.08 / 1.61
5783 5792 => 0.55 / 1.5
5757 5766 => 0.49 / 1.55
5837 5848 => -0.81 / 1.64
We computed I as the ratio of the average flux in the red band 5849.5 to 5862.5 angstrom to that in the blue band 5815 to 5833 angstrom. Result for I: 0.9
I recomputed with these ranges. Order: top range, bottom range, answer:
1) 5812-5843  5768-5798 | 1.02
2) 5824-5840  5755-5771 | 1.04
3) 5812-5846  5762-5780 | 1.00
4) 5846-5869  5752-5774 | 0.93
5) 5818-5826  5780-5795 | 1.09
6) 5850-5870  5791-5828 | 0.88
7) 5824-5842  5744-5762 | 1.02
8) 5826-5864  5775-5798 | 1.02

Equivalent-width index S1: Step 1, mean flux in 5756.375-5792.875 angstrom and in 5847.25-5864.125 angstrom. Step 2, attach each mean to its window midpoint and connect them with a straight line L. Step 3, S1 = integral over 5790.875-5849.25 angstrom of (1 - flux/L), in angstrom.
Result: -4.5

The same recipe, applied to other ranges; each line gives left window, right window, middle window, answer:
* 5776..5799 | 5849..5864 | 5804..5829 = -1.9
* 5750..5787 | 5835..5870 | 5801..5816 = -1.0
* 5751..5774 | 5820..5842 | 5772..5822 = 0.5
